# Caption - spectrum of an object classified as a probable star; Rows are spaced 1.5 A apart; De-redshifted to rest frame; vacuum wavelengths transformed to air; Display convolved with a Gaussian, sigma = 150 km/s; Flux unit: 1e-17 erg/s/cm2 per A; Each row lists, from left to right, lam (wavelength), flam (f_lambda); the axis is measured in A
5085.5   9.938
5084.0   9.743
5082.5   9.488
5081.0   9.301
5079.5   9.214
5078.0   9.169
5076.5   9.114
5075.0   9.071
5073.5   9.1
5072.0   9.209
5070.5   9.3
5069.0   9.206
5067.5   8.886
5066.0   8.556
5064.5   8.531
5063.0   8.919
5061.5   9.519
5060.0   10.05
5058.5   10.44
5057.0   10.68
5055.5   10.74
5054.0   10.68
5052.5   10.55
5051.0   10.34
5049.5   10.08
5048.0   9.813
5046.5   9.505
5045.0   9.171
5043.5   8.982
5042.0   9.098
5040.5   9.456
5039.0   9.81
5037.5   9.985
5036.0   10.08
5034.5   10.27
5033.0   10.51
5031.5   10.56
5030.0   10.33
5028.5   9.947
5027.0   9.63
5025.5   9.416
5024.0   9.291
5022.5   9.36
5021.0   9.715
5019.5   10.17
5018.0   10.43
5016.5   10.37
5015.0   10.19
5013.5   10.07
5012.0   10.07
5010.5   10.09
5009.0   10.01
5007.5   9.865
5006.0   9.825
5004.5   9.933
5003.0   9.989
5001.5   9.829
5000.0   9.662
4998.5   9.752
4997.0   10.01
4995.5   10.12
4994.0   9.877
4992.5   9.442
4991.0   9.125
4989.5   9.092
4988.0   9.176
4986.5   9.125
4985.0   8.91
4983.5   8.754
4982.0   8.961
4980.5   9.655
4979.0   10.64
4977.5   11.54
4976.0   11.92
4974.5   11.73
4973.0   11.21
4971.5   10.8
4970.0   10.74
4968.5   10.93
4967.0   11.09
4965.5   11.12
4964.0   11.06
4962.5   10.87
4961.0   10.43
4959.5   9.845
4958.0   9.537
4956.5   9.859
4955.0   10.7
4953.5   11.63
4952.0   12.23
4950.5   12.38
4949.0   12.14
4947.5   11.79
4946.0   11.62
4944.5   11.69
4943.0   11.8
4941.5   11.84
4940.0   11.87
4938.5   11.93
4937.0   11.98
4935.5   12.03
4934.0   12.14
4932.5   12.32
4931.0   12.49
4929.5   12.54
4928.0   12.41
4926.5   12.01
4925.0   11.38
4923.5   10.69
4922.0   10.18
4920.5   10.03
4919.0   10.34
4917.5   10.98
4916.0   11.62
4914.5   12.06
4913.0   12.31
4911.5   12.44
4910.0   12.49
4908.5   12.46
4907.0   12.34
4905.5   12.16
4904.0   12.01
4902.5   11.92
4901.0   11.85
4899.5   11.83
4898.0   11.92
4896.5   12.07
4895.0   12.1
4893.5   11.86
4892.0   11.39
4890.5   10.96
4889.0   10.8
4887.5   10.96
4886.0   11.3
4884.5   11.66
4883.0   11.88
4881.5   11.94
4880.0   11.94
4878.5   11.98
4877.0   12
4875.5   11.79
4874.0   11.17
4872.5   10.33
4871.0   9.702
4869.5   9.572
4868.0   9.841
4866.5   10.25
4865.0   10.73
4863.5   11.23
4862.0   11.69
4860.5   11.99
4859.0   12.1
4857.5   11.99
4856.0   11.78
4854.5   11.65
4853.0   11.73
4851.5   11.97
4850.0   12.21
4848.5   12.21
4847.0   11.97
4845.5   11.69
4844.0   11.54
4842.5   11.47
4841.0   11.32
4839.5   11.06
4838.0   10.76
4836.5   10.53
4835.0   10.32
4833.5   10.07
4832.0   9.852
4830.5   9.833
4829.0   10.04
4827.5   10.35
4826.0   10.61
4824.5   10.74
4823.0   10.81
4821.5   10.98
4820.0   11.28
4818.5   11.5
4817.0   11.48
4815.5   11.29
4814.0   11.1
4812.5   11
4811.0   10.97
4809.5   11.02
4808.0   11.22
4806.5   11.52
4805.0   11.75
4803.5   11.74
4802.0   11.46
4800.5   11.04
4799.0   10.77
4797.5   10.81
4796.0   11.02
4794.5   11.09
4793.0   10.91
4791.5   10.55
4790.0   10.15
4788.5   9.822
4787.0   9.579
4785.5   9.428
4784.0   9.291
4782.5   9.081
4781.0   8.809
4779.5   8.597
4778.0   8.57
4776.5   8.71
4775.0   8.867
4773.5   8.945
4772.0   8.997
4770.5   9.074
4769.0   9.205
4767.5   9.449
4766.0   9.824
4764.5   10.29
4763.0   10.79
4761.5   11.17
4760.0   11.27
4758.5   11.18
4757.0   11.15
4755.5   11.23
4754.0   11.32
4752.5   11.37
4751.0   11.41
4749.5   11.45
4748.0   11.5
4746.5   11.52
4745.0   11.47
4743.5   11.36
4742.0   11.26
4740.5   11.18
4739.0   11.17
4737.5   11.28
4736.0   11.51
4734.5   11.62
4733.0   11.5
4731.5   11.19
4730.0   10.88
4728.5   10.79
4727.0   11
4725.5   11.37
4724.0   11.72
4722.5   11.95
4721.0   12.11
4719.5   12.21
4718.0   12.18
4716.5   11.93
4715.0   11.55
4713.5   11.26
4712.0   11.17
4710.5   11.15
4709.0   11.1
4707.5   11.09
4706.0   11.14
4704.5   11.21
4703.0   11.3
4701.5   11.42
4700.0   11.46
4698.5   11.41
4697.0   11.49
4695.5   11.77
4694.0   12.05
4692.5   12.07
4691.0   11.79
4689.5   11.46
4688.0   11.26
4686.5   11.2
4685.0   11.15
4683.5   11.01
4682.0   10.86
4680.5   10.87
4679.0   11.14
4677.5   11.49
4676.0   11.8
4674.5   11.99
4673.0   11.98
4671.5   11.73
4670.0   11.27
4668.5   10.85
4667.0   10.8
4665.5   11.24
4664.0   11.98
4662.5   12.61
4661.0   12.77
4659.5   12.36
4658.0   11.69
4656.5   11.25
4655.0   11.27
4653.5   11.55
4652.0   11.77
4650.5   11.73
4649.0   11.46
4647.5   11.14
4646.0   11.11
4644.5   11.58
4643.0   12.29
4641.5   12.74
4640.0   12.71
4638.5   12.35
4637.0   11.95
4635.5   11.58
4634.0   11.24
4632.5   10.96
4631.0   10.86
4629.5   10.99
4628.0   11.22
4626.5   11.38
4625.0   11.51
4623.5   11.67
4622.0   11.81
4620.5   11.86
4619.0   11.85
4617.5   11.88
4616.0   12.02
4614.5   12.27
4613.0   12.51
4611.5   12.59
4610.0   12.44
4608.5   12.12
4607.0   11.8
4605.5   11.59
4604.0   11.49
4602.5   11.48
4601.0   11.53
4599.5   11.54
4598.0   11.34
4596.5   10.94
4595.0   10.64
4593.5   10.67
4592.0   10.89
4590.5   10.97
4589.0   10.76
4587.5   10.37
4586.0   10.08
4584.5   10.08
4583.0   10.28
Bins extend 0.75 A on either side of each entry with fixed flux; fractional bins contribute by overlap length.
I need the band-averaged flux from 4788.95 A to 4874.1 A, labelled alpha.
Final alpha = 11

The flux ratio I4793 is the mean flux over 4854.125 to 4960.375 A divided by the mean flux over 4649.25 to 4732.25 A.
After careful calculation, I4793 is 1.00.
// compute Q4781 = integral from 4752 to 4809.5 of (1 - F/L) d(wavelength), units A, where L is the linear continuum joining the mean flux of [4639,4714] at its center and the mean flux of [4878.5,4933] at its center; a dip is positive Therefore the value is 6.69 A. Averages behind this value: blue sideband 11.5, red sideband 11.7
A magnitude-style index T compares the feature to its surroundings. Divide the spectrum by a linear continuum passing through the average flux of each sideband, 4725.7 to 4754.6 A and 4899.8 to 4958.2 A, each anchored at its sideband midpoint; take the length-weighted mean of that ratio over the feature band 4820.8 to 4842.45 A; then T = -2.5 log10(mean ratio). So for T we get 0.094 mag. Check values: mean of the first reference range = 11.3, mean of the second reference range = 11.7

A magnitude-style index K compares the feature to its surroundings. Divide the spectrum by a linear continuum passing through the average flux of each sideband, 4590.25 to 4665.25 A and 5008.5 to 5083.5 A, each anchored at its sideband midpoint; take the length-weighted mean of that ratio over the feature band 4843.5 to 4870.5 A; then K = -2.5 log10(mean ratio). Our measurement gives -0.081 mag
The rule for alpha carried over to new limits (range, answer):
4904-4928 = 11.6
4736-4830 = 10.6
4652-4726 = 11.5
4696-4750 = 11.4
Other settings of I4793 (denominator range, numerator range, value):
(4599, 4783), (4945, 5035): 0.91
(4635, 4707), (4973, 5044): 0.85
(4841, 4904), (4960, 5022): 0.88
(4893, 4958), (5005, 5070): 0.84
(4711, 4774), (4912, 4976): 1.03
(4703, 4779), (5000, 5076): 0.90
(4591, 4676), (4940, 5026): 0.89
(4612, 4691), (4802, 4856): 0.96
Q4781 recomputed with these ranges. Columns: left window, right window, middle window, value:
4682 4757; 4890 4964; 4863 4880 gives 1.09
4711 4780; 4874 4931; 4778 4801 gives 2.28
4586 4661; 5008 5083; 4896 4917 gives -3.56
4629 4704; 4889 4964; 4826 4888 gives 2.27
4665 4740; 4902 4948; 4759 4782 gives 4.02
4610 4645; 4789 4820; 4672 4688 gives 0.37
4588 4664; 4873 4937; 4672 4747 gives 1.53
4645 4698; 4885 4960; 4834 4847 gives 0.54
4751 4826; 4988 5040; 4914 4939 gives -3.64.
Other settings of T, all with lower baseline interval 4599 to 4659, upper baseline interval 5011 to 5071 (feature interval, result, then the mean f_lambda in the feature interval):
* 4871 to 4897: -0.09 mag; 11.5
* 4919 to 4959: -0.13 mag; 11.6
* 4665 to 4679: 0.01 mag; 11.4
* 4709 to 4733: -0.02 mag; 11.5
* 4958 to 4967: -0.04 mag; 10.6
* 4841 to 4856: -0.11 mag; 11.8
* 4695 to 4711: 0.01 mag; 11.3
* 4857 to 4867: -0.08 mag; 11.4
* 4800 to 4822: -0.04 mag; 11.3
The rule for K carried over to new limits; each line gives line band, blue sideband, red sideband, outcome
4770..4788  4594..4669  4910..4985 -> 0.26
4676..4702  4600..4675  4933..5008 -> 0.01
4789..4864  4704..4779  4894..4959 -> 0.01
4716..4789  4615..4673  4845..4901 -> 0.09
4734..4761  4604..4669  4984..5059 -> -0.01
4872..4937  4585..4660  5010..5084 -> -0.14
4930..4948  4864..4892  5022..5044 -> -0.14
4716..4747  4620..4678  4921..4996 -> 0.00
